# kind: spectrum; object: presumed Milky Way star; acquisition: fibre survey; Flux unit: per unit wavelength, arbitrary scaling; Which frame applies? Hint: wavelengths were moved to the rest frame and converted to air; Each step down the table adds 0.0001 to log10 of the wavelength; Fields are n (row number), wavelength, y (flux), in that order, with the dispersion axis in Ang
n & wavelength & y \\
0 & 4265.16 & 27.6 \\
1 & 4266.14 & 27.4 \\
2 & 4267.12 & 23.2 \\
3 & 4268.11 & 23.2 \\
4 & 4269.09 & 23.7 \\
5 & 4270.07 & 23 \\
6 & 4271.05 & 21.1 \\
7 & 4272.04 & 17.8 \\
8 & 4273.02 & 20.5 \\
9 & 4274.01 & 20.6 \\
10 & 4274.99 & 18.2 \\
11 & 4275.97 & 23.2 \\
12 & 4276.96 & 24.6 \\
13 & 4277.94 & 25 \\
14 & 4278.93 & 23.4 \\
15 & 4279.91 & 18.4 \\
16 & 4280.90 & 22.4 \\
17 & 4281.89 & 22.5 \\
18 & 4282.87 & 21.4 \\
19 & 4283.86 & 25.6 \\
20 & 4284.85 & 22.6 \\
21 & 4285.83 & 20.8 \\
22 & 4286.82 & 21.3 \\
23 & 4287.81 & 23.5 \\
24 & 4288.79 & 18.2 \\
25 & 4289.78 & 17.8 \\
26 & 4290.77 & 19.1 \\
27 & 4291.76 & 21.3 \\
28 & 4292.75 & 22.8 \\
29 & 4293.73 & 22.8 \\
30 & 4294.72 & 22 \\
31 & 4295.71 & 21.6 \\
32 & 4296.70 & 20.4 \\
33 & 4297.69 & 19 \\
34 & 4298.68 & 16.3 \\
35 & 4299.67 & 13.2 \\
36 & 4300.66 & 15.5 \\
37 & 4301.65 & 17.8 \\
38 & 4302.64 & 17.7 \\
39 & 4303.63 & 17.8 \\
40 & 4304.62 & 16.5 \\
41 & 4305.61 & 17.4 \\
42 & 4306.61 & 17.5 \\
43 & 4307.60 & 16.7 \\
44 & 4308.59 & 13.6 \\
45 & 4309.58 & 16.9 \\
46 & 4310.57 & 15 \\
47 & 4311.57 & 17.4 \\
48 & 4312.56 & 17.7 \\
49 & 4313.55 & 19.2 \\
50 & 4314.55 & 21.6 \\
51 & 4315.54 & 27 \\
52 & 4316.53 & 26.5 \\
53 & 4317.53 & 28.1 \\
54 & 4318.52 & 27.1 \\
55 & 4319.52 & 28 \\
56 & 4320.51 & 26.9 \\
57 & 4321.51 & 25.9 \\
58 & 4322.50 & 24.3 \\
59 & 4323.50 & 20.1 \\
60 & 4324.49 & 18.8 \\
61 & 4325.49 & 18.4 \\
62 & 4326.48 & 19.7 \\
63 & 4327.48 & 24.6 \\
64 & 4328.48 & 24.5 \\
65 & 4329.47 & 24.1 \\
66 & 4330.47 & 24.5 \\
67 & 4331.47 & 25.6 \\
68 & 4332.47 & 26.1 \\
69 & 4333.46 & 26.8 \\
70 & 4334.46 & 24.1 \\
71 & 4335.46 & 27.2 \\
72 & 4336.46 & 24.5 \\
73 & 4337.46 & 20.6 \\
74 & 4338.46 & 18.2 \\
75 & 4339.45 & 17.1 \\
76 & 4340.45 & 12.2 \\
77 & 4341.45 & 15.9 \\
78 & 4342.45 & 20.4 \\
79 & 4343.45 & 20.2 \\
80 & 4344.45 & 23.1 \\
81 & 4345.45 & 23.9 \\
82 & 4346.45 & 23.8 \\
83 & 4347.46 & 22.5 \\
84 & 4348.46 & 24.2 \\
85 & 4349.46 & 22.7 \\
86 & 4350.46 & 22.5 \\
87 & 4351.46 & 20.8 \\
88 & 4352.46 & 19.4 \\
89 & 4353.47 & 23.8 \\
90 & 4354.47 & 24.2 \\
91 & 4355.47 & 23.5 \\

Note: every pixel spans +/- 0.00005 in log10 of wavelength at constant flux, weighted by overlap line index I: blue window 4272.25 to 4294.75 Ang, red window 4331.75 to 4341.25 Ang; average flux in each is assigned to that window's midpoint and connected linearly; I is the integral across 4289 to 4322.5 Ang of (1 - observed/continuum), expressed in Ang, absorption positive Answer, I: 2.3 Ang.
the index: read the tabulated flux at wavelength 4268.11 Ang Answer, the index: 23.2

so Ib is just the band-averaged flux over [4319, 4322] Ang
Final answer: 26.9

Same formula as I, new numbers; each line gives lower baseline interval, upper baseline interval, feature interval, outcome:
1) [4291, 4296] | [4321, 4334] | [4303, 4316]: 2.7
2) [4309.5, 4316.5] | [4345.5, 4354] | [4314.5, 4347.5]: -3.0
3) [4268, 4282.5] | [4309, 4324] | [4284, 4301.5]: 1.8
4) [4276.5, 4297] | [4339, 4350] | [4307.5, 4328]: -0.6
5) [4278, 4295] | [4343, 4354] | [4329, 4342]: 0.1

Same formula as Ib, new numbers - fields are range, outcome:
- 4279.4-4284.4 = 22.1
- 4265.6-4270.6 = 24.1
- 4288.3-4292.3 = 19.1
